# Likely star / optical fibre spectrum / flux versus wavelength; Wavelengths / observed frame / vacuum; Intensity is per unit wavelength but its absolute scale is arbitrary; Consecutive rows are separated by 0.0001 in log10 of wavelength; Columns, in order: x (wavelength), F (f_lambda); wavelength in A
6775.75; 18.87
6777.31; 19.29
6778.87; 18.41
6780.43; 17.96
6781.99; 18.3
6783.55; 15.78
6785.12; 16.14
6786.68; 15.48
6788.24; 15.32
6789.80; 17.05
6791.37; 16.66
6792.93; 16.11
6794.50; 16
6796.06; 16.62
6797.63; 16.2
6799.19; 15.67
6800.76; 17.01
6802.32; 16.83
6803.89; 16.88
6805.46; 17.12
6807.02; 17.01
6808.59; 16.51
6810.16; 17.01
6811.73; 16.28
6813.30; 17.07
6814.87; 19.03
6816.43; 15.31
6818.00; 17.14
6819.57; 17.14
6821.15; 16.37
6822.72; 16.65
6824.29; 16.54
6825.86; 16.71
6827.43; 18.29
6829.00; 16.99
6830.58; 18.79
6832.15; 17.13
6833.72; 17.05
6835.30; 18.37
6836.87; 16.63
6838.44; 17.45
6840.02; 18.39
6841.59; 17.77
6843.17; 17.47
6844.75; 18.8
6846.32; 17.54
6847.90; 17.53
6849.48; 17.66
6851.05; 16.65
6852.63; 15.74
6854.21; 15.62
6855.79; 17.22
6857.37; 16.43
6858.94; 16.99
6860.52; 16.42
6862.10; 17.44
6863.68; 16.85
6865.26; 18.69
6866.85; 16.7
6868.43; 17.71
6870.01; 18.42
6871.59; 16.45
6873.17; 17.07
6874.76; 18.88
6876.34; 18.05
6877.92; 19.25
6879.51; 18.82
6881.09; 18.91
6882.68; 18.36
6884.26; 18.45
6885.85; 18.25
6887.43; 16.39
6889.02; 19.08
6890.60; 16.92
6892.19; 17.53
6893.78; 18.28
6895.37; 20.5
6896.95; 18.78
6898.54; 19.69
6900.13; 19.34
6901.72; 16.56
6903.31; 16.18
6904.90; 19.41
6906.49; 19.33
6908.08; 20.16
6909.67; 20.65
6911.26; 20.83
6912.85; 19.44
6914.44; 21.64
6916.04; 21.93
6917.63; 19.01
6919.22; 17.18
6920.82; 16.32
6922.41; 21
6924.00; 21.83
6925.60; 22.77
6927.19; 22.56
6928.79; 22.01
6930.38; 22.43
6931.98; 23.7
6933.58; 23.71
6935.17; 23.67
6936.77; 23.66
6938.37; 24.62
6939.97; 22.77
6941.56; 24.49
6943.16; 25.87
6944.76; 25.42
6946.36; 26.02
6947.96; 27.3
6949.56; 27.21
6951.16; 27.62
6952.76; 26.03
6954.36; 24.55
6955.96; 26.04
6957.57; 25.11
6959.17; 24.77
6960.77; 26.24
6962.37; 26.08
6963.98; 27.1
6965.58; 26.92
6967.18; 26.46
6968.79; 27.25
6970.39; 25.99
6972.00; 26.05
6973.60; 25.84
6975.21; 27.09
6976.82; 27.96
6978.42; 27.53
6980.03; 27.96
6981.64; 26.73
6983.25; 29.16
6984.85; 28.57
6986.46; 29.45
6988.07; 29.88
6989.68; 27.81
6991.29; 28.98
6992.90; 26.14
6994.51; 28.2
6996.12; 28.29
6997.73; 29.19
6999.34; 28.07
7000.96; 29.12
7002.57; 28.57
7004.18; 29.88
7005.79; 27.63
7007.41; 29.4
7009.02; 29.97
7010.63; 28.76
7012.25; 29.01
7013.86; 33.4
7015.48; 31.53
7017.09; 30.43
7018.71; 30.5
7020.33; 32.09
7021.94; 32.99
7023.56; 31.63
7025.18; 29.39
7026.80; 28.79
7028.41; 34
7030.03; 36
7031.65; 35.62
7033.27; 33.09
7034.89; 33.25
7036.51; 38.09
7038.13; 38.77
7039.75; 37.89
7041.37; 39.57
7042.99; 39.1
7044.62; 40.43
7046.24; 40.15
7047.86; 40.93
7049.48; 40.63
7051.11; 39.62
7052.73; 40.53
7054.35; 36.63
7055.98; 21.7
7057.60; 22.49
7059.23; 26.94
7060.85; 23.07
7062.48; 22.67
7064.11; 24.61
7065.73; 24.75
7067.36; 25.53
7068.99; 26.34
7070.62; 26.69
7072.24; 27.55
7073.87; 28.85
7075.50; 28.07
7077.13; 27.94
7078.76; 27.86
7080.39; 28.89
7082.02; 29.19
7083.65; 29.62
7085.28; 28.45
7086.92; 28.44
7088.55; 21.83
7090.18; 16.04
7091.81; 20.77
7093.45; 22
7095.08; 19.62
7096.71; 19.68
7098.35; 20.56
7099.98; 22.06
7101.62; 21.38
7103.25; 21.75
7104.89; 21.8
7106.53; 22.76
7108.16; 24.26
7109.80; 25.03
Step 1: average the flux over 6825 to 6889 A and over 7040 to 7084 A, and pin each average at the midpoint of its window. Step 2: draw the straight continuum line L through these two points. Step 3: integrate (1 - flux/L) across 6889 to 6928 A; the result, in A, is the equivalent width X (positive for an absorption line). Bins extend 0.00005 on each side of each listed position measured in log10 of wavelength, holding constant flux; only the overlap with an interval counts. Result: 2.7 A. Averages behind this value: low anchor 17.6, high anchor 30.9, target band 19.5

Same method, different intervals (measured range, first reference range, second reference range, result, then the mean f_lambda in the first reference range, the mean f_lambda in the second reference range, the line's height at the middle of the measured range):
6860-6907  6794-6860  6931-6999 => 6.3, 17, 26.5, 20.9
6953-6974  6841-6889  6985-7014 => -0.2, 17.6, 28.9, 25.9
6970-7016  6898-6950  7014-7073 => -1.0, 21.8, 32.3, 27.9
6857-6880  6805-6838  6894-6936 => 1.4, 17.1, 20.4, 18.8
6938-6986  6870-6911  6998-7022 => -2.0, 18.5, 30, 25.4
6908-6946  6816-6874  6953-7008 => 2.2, 17.2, 27.4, 23.4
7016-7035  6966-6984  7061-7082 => -3.8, 27.1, 26.6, 26.8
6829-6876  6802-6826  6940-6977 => 4.6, 16.9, 26.1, 19.3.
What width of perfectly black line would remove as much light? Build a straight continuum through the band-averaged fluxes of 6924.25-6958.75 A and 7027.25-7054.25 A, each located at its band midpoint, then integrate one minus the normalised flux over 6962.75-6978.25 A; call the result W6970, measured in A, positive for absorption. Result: 0.9 A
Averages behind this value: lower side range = 24.6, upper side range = 37.8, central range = 26.8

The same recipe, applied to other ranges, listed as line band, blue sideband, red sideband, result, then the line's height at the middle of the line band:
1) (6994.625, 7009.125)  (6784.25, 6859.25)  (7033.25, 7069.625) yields 0.3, 29.5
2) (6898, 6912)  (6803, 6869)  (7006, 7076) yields 1.9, 22.1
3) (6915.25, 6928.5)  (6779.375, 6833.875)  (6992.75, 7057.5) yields 2.6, 25.3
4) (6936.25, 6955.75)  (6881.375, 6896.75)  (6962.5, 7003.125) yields -1.2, 24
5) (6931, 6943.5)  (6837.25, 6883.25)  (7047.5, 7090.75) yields -1.4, 21.5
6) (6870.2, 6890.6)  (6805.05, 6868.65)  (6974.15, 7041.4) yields 2.4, 20.6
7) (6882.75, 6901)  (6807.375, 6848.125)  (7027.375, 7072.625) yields 2.8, 21.8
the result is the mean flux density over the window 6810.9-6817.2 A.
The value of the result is 16.9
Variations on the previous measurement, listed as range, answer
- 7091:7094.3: 21.3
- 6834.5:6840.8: 17.7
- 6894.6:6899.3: 19.7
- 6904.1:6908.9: 19.6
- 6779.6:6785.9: 17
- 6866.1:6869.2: 17.2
